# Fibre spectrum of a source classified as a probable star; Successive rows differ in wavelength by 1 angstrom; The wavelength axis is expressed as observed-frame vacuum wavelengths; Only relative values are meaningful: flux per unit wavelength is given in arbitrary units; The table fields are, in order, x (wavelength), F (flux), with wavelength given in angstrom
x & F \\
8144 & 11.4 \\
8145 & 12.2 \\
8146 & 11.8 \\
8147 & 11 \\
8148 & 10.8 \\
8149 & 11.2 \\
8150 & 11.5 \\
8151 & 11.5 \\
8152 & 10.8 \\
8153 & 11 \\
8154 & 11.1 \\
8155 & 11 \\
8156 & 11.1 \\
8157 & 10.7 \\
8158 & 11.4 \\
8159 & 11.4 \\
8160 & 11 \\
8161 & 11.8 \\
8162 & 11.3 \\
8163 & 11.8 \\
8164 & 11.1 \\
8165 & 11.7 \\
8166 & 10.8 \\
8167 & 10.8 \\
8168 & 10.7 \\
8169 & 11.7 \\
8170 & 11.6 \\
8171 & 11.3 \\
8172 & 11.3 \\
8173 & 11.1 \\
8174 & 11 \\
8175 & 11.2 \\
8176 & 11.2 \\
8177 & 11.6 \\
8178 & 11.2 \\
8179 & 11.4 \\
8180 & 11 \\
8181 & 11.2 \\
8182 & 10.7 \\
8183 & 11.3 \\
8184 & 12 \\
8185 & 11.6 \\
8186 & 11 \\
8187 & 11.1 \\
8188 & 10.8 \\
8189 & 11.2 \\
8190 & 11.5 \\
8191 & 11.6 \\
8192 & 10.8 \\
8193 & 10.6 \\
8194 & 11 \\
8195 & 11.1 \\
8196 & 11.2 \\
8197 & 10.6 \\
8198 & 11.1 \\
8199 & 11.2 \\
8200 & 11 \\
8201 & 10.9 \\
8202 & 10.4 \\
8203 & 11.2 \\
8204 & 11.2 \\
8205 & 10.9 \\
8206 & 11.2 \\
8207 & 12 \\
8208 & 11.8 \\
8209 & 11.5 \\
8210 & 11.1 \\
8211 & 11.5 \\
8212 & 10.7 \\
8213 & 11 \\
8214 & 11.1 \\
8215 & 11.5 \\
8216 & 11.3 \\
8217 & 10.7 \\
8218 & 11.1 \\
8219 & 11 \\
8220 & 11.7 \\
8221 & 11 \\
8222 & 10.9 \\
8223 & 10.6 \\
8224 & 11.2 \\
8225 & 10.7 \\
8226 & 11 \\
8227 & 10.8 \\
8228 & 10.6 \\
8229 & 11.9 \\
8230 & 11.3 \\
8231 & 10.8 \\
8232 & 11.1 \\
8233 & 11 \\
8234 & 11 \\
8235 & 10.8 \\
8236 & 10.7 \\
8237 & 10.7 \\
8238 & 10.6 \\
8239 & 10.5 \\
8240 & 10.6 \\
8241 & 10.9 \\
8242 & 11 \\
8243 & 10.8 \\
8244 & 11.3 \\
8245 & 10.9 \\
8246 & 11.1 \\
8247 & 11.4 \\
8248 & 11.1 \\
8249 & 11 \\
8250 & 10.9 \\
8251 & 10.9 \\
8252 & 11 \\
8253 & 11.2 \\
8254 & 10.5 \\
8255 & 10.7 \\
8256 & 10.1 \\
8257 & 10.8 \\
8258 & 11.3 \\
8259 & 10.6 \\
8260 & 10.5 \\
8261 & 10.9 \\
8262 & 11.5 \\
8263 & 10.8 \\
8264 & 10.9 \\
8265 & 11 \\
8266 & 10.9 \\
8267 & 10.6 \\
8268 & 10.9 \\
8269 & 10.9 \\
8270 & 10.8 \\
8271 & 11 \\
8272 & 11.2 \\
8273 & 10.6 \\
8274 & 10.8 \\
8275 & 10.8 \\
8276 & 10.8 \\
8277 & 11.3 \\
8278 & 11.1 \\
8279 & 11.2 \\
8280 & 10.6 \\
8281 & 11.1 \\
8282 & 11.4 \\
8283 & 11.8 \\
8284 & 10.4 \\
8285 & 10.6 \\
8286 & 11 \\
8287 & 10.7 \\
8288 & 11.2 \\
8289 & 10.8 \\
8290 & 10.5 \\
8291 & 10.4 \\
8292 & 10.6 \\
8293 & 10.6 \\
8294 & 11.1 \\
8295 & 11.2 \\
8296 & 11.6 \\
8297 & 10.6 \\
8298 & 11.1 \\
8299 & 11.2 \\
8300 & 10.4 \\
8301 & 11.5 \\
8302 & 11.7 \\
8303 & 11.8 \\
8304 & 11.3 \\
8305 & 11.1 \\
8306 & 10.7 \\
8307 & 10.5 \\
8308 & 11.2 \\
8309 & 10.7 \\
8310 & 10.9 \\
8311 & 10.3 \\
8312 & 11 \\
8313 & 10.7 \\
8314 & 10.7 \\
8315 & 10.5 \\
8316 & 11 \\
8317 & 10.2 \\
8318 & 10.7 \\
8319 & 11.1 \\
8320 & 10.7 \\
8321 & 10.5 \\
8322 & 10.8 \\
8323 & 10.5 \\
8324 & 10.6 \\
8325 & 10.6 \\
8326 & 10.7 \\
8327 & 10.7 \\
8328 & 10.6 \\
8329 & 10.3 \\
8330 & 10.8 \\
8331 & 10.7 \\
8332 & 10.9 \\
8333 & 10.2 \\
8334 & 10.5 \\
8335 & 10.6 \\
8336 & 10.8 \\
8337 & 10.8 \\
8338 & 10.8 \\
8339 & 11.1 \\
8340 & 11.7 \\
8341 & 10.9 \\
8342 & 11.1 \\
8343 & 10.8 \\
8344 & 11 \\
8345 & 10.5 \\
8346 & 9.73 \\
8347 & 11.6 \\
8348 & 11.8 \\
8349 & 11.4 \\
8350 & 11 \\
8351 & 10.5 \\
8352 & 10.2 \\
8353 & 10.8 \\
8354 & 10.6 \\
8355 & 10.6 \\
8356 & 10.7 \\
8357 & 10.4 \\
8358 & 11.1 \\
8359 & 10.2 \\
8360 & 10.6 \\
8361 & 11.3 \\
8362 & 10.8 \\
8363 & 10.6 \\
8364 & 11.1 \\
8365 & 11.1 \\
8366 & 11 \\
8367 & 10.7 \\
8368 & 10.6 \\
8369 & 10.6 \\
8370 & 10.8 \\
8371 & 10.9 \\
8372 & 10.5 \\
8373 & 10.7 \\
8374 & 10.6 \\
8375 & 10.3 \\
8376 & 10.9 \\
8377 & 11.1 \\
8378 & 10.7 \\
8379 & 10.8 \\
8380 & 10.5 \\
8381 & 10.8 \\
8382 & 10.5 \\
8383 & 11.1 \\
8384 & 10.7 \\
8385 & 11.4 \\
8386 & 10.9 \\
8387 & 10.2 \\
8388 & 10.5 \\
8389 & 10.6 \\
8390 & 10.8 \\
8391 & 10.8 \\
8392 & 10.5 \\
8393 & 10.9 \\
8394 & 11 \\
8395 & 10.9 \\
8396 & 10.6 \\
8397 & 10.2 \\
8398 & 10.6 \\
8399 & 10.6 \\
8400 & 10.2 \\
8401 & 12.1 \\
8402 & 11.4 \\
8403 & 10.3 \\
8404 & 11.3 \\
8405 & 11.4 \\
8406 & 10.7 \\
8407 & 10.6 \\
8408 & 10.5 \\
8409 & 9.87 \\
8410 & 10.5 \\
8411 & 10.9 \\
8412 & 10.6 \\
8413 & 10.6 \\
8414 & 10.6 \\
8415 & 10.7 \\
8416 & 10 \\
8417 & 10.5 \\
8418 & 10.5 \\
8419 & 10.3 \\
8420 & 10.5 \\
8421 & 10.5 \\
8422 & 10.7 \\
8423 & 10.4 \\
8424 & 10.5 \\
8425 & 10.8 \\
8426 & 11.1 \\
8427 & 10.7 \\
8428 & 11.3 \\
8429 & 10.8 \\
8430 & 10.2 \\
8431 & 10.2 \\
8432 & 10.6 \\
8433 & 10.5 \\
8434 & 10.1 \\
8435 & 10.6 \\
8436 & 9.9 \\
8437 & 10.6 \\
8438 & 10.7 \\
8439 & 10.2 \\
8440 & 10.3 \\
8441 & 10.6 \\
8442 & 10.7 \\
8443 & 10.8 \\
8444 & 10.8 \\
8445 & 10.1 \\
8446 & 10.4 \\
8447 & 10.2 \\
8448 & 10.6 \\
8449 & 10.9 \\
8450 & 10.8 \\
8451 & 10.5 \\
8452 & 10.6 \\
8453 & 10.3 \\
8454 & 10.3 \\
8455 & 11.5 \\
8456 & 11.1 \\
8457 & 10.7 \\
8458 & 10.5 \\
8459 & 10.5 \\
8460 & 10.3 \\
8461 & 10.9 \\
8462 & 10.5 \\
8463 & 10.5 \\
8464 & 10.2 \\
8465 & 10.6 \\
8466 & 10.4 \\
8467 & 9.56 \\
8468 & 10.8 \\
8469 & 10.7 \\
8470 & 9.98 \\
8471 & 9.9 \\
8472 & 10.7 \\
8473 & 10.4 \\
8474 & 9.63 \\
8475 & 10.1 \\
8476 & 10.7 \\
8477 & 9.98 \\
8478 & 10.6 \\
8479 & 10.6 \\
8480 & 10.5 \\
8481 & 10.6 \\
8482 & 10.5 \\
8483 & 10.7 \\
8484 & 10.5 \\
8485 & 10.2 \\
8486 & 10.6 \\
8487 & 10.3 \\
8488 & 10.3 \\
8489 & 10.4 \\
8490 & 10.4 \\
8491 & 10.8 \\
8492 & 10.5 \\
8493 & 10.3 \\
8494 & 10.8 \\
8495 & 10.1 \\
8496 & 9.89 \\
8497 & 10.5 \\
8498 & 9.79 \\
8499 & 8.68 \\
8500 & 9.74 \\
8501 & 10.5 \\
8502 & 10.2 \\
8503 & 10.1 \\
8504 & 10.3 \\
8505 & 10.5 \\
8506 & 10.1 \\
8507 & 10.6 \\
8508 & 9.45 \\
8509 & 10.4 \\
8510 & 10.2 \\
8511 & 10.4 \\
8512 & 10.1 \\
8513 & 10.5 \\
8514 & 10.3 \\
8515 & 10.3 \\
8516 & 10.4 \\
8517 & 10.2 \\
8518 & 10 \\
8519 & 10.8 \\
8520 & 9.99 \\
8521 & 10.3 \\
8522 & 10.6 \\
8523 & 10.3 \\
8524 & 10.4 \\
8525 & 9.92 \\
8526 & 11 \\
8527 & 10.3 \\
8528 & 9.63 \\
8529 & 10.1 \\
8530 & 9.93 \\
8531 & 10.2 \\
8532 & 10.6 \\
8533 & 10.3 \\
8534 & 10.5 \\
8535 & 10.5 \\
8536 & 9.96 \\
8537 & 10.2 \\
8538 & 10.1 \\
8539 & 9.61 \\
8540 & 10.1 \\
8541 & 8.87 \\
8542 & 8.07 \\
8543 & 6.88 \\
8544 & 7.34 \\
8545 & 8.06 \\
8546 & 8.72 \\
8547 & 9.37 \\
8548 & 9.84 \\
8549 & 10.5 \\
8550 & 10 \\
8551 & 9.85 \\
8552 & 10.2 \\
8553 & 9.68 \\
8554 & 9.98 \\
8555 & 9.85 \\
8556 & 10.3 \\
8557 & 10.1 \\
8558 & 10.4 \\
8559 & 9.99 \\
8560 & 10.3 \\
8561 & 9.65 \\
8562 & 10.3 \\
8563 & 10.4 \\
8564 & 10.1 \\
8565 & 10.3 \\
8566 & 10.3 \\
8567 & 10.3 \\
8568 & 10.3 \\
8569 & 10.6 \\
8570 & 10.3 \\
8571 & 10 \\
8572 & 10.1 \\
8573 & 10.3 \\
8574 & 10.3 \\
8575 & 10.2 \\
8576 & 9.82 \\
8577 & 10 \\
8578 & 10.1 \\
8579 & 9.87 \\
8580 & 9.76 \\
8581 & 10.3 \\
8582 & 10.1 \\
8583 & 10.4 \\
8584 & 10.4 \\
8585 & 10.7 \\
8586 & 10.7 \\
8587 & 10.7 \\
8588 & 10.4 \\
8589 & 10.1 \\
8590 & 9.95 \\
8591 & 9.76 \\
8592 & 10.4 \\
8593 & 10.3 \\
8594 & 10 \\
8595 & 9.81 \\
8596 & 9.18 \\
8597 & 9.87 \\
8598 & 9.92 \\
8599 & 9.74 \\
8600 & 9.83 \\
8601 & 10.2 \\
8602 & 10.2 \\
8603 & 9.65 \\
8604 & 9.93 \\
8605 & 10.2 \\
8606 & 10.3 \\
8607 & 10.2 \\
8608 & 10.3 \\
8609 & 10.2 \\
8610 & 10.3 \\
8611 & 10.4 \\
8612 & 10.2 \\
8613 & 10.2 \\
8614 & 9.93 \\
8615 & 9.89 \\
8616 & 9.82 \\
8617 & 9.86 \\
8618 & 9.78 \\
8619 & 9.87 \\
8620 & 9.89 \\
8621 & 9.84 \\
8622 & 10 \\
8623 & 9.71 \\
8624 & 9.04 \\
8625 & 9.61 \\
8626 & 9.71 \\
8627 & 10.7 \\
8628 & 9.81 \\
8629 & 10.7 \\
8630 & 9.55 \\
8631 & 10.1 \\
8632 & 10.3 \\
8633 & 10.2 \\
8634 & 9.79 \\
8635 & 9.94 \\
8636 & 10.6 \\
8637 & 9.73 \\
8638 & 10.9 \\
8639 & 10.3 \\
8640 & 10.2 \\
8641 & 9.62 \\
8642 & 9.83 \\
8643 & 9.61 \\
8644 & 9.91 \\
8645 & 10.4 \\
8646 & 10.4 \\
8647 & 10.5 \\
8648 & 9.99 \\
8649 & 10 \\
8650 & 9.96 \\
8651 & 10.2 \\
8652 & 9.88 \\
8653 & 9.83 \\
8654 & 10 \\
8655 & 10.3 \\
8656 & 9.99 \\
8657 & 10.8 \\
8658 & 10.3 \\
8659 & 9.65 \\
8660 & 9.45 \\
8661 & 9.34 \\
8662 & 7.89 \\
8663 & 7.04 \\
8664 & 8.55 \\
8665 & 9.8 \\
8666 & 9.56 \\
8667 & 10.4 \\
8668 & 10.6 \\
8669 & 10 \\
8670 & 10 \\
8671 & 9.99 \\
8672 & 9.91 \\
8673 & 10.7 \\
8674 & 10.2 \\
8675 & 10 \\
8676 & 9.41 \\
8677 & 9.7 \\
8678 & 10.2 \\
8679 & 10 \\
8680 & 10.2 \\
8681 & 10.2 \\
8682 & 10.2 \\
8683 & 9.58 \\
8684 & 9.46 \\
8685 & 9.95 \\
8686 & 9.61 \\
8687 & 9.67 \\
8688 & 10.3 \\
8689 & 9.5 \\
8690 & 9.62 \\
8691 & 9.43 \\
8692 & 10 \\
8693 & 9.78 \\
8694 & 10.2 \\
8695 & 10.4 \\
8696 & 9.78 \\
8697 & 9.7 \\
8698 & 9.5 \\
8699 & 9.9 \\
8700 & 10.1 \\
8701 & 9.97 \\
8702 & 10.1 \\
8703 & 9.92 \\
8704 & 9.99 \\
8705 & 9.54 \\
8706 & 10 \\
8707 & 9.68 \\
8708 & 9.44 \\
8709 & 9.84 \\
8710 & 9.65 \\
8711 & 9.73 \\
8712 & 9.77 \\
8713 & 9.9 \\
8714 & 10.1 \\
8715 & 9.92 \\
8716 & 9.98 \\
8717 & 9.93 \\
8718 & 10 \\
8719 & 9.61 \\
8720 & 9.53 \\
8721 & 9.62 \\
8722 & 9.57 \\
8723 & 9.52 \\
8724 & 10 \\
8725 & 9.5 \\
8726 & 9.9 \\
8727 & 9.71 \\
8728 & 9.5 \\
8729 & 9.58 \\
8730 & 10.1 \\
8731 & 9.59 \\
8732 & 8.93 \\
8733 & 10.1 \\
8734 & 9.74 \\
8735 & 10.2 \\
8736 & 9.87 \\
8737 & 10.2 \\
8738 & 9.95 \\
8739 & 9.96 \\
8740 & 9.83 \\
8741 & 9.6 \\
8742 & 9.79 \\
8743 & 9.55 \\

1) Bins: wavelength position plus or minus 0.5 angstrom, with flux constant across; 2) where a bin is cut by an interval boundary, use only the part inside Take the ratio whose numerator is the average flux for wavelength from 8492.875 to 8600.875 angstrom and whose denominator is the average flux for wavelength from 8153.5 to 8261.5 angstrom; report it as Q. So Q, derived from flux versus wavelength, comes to 0.91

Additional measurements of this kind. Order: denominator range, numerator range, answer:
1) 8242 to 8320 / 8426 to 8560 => 0.94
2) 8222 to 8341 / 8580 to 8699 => 0.92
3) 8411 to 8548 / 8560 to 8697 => 0.97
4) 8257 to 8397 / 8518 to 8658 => 0.93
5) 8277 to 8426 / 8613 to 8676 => 0.92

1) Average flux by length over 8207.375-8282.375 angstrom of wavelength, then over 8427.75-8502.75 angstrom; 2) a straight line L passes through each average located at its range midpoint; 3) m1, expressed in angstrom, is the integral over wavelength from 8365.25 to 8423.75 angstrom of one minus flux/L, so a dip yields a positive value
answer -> -0.5 angstrom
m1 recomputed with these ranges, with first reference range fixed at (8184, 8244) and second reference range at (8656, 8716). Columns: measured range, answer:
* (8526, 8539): 0.01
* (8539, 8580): 1.41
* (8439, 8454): -0.12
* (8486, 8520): 0.16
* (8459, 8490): -0.08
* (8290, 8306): -0.32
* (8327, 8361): -0.20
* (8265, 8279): -0.02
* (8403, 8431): -0.27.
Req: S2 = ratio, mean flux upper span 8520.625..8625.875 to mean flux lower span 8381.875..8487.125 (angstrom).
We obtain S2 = 0.9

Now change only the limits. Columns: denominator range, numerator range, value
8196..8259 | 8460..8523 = 0.94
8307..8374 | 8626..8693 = 0.92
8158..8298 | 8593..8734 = 0.90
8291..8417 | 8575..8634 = 0.93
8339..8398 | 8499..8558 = 0.92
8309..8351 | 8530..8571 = 0.91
